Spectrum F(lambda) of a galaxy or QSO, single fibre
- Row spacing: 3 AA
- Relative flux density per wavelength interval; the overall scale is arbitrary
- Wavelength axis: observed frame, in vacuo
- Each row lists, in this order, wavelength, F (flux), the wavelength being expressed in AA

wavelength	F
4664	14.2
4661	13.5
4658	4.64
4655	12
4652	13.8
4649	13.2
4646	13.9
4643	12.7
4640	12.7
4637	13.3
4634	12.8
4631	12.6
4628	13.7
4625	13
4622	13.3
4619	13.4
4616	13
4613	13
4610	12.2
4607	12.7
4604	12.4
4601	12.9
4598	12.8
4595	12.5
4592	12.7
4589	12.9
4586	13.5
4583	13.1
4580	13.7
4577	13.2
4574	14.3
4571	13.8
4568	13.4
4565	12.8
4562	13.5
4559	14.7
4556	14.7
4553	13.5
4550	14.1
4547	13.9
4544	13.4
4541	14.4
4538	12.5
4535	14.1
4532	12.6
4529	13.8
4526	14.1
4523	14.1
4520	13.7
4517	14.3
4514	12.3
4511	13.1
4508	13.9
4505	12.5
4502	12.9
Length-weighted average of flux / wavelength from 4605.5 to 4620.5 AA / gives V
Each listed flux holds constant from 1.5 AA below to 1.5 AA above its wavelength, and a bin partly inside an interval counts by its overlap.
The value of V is 12.9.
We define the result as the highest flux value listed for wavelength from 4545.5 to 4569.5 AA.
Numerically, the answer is 14.7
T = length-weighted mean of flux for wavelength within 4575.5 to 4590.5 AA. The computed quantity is 13.3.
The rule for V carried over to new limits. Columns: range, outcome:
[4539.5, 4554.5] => 13.9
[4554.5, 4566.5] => 13.9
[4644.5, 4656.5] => 13.2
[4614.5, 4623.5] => 13.2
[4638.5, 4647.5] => 13.1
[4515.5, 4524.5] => 14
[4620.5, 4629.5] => 13.3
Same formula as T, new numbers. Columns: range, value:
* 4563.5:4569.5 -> 13.1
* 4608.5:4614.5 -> 12.6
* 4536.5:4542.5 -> 13.5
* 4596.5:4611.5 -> 12.6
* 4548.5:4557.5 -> 14.1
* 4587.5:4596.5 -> 12.7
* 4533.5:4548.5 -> 13.7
